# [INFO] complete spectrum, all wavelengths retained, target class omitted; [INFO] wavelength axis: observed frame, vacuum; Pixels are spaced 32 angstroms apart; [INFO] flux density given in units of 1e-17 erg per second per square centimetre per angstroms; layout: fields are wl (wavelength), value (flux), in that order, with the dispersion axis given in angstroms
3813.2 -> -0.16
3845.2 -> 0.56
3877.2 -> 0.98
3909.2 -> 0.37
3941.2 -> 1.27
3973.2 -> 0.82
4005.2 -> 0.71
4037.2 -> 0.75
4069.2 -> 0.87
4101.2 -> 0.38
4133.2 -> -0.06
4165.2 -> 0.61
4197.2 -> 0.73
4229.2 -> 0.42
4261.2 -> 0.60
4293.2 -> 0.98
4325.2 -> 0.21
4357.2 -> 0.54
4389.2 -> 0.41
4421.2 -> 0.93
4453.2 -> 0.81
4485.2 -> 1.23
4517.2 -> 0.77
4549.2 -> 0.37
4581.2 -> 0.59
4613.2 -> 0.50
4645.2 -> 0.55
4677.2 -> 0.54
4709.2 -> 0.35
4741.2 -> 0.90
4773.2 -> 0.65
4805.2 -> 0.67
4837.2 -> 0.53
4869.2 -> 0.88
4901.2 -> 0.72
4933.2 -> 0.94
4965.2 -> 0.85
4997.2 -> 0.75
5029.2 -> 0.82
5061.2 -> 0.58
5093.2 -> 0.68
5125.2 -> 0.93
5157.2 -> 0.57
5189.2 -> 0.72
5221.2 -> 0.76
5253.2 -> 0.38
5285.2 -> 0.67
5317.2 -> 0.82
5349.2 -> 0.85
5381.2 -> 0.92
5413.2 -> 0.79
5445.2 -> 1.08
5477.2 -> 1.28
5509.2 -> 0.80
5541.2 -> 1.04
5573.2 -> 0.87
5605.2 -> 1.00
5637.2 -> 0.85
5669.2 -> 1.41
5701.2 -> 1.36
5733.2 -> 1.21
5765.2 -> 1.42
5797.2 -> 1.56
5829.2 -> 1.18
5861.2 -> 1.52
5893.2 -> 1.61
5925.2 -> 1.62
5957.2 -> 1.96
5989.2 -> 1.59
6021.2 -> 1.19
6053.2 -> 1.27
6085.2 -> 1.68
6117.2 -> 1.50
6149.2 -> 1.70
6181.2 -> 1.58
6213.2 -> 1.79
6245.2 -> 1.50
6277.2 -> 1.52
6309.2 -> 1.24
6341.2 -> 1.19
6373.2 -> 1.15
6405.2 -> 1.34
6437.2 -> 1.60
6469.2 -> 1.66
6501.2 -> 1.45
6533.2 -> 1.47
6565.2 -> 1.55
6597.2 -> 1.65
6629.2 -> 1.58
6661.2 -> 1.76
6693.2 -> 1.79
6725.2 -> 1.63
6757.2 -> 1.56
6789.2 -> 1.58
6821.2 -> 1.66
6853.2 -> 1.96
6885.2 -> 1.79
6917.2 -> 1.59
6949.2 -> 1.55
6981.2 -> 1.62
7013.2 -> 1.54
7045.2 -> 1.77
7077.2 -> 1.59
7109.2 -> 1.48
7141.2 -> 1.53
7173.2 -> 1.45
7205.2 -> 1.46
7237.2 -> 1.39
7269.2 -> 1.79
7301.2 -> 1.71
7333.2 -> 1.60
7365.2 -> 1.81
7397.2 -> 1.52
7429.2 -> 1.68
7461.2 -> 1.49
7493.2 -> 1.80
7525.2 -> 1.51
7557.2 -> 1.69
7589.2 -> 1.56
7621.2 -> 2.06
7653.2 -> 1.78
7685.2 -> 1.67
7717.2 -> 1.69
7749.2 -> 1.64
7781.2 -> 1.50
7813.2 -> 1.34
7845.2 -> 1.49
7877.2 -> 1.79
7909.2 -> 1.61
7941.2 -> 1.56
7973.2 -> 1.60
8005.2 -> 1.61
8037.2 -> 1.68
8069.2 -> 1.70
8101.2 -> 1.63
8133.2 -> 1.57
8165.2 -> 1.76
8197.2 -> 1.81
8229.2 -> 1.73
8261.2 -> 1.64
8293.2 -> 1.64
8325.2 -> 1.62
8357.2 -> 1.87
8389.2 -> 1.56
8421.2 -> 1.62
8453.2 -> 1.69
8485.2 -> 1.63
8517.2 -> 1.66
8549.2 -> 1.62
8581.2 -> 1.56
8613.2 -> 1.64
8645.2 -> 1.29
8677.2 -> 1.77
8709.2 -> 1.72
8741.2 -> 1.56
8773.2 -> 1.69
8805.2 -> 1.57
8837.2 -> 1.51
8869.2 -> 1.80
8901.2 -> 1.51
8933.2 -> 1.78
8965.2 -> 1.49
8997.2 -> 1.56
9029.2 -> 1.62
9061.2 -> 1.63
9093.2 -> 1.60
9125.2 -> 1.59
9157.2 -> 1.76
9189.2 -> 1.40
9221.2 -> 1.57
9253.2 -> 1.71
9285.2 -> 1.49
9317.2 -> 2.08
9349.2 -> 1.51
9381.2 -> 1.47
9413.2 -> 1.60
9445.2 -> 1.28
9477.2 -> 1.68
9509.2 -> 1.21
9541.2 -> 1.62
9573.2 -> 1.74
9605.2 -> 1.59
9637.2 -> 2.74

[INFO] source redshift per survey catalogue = 0.47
